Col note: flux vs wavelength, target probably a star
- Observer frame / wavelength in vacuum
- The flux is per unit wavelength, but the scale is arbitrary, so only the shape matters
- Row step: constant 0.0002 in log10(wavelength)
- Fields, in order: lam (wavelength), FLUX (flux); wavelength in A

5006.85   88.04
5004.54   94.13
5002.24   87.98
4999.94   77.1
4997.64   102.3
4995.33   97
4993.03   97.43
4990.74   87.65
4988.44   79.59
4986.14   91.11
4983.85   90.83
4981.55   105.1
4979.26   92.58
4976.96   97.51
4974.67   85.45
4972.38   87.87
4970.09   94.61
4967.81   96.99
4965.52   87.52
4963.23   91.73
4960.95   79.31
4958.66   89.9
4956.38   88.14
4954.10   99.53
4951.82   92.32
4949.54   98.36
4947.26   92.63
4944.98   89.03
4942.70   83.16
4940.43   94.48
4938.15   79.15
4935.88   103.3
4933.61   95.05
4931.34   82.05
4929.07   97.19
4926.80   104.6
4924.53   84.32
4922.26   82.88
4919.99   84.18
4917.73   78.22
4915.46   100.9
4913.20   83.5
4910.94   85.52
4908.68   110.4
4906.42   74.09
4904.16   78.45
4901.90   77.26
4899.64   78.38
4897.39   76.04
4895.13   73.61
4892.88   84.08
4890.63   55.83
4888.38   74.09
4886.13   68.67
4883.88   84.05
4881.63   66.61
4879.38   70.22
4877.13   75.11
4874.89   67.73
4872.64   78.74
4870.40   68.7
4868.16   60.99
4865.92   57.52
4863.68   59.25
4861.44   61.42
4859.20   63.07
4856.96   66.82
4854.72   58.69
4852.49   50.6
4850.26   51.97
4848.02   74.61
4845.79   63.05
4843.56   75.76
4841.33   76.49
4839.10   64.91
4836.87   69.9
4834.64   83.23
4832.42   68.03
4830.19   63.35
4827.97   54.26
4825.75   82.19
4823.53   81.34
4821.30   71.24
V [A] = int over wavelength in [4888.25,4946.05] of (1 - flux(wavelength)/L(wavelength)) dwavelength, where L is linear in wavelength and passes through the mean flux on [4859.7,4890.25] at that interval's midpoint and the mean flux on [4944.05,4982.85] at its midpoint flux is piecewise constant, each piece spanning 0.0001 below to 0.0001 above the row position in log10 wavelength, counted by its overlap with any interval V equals -3.92 A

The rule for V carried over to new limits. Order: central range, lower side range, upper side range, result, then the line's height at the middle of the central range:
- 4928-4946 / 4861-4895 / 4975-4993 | -1.9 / 81.9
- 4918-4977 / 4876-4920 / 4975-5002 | -3.0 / 86.1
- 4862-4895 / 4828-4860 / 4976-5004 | 1.3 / 72.2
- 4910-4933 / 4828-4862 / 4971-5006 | -2.6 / 79.5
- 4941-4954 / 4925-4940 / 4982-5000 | 0.1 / 92.8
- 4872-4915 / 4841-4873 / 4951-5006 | -3.0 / 72.1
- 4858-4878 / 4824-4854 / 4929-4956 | 2.4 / 74.5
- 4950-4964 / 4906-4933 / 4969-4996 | 0.1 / 91.1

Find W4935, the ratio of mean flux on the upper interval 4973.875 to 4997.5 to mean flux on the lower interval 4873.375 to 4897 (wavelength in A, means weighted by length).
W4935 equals 1.29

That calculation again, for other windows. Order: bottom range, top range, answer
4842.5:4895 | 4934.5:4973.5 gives 1.36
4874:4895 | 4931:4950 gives 1.26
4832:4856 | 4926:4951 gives 1.38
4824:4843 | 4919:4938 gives 1.29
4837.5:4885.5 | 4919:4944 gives 1.35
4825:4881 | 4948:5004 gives 1.38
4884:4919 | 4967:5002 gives 1.15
